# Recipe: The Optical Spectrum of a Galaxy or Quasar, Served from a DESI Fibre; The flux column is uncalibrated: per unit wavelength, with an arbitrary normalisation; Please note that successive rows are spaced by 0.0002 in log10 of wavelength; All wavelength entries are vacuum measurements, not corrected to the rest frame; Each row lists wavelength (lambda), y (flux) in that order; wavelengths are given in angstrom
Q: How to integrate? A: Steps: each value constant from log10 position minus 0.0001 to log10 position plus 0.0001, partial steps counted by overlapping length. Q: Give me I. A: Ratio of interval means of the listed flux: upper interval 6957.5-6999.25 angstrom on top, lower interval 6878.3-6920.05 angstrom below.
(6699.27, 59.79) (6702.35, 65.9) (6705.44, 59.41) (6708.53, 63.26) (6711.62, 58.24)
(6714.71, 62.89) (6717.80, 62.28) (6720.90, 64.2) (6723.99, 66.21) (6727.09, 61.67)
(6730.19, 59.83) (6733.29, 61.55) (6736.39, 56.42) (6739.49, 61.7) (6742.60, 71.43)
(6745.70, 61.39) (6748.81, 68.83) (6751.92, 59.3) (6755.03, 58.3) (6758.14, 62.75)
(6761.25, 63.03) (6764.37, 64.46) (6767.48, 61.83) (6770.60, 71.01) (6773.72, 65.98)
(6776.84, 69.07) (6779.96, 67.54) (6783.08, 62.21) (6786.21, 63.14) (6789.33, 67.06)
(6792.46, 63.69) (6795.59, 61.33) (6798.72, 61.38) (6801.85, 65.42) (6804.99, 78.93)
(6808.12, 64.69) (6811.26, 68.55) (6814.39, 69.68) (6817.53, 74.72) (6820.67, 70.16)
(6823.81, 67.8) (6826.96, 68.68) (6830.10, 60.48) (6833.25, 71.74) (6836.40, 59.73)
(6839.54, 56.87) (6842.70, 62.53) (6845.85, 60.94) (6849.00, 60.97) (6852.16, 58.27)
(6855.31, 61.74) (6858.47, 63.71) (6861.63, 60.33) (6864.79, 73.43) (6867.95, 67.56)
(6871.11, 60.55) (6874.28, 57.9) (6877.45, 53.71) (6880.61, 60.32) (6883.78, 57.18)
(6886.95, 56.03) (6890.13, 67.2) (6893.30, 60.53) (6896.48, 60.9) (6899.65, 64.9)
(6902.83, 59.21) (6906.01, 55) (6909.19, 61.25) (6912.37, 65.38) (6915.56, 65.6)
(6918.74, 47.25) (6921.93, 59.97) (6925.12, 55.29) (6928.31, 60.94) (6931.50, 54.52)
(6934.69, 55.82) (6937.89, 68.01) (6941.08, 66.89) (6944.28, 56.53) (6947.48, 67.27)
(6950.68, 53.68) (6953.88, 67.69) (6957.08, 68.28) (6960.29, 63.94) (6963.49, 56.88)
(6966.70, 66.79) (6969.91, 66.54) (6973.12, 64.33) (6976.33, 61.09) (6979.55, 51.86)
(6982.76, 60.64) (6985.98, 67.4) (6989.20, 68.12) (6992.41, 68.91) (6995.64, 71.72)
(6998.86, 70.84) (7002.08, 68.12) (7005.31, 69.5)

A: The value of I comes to 1.1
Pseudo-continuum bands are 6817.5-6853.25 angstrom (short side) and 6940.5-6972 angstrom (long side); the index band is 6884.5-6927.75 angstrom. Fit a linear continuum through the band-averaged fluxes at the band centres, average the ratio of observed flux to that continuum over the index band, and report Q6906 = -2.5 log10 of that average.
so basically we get 0.07 mag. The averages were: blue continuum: 64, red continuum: 63.3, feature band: 59.8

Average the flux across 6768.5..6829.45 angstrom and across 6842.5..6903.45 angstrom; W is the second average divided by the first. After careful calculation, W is 0.9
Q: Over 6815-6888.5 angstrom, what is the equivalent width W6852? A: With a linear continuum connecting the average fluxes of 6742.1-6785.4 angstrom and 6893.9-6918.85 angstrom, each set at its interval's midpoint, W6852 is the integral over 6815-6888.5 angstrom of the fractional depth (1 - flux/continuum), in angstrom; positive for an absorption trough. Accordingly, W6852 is -0.8 angstrom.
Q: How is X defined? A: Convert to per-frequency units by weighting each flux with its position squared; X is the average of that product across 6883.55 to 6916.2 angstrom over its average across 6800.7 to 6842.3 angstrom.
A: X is 0.93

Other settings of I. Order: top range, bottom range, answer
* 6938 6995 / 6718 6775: 1.01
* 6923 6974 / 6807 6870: 0.95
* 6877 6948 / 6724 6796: 0.94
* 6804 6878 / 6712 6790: 1.02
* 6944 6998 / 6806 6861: 0.99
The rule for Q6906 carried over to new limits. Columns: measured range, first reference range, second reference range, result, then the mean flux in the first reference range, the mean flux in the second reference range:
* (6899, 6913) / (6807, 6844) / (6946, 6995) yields 0.07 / 66.3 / 63.7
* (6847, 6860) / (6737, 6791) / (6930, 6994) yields 0.04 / 64.5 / 62.8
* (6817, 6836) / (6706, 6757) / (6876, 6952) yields -0.12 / 62.3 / 59.8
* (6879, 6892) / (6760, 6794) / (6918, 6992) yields 0.05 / 65.4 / 61.6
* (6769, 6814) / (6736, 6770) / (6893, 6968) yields -0.06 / 63.1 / 60.9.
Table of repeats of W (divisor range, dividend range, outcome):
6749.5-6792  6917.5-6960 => 0.94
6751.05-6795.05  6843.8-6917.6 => 0.95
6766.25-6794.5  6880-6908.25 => 0.92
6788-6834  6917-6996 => 0.92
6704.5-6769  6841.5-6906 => 0.98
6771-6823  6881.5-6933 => 0.88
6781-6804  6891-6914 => 0.96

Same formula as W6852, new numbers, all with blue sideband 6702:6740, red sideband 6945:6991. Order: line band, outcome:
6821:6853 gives -0.4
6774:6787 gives -0.8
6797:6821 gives -2.7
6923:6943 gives 0.9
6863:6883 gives 0.2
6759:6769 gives -0.2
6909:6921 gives 0.6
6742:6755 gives -0.4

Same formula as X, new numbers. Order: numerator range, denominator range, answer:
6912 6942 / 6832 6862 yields 0.99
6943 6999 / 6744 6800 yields 1.06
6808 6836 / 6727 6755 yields 1.12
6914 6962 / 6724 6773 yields 1.02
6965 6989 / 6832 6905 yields 1.06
